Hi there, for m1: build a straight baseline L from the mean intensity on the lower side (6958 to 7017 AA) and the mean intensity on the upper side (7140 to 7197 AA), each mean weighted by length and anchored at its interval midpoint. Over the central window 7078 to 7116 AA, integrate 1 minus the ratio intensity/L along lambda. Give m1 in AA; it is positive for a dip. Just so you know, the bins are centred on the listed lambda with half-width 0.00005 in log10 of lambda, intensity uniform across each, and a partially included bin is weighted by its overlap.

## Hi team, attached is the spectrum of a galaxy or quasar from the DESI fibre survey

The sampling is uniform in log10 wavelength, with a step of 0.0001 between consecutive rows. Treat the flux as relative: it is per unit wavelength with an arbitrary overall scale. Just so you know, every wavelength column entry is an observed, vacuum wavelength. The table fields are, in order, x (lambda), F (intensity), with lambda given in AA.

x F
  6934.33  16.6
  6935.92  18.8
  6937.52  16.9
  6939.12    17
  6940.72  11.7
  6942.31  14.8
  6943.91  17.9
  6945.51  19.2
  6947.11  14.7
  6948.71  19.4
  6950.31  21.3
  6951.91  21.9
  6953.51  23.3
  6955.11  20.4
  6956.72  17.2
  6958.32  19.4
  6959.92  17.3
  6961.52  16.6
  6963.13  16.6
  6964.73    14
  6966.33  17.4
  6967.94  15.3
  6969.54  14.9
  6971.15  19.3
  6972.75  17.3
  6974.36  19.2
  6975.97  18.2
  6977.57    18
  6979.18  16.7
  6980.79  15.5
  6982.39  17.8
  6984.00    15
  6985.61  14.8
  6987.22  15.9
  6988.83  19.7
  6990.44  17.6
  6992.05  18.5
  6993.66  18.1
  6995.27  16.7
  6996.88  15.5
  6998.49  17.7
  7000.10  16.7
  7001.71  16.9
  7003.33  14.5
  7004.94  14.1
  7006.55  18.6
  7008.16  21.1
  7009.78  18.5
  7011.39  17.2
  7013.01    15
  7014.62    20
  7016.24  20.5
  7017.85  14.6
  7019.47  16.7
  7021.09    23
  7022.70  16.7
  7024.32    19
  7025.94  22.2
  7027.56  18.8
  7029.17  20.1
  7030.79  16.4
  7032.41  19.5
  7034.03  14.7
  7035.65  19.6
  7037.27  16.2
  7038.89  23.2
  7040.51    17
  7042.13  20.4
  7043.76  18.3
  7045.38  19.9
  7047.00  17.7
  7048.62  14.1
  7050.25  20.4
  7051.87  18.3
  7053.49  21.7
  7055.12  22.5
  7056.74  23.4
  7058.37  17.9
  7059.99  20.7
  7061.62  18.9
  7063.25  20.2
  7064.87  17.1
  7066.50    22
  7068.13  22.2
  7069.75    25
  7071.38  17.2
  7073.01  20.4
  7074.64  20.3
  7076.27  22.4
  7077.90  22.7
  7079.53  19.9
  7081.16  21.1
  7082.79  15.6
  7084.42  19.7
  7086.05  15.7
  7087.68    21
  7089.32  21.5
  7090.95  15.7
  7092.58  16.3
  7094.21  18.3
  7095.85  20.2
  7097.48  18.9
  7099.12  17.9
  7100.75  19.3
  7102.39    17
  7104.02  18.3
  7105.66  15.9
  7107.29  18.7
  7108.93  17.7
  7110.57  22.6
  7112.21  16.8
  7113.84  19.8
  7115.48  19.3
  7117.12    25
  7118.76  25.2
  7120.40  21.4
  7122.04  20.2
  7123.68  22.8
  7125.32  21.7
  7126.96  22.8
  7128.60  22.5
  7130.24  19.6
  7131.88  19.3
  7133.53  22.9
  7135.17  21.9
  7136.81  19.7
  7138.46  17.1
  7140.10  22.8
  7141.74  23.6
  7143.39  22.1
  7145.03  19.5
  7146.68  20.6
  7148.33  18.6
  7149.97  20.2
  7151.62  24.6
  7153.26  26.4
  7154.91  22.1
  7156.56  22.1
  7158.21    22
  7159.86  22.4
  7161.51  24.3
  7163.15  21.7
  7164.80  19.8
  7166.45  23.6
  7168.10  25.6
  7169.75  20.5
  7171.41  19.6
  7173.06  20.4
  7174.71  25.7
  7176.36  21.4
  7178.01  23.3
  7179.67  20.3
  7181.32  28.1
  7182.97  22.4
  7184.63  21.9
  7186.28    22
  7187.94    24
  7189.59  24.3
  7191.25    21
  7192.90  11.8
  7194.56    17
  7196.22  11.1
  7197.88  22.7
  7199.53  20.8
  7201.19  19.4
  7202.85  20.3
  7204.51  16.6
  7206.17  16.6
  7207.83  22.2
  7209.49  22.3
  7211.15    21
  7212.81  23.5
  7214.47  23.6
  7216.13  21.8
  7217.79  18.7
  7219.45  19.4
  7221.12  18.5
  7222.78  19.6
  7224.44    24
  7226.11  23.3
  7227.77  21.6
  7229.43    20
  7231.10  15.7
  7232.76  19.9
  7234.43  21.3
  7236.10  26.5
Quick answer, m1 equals 2.3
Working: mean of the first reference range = 17.2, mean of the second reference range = 21.6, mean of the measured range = 18.6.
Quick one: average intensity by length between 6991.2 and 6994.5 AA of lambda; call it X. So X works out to 18.3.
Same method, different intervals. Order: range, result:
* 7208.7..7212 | 21.7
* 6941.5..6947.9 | 16.7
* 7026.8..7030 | 19.5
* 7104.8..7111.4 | 18.7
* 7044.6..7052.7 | 18.1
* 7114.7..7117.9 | 22.1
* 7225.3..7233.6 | 20.1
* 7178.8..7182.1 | 24.1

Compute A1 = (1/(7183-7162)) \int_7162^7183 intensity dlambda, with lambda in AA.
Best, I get 22.5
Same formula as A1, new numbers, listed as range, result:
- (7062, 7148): 20.1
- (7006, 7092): 19.3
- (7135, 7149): 20.6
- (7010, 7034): 18.4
